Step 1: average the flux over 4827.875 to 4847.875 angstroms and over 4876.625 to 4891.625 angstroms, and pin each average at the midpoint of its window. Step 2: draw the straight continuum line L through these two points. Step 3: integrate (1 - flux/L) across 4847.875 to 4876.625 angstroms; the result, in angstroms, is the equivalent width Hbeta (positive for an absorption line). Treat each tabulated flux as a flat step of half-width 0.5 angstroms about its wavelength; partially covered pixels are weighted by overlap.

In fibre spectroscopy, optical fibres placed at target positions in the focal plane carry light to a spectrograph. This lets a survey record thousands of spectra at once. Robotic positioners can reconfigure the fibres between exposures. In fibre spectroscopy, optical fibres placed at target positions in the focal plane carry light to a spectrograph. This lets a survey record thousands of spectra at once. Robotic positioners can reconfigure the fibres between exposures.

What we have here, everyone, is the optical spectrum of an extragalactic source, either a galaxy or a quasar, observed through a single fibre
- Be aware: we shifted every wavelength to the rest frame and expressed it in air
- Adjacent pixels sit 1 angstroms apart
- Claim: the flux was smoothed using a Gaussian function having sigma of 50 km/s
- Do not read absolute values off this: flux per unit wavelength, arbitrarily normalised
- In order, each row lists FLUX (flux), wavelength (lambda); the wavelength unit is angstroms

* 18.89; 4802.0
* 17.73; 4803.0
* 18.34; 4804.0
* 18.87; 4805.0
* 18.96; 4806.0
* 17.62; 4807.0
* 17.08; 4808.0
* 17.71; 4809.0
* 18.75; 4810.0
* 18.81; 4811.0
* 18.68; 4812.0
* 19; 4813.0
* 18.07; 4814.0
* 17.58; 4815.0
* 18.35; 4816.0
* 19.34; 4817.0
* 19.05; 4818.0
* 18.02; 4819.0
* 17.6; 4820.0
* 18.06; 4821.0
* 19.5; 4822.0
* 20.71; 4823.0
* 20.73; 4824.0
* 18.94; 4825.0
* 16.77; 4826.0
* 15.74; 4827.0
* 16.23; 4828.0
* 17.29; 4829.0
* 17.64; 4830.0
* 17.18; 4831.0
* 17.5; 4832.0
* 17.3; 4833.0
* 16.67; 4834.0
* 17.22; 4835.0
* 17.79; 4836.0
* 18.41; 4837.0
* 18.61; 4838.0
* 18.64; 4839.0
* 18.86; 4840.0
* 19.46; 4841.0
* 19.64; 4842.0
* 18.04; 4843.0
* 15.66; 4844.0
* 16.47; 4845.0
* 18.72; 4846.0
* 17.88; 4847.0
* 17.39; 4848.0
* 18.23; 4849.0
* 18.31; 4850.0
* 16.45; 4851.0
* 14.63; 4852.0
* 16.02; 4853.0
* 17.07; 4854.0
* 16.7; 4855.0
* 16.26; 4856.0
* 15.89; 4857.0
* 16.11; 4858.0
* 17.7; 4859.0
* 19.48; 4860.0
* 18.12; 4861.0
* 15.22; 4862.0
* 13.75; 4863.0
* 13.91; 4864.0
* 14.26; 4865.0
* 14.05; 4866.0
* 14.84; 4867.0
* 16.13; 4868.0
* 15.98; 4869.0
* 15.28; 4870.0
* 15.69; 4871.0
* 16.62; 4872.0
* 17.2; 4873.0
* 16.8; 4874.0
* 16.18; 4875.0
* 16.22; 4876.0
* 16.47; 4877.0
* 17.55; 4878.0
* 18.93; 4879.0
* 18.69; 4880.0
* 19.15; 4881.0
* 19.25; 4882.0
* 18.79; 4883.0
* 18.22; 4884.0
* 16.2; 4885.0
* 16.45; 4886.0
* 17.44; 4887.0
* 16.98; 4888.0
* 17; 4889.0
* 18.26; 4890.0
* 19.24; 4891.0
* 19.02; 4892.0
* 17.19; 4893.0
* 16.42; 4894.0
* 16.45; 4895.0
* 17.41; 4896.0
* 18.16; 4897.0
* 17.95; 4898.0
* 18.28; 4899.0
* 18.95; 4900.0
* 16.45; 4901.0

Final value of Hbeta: 2.66 angstroms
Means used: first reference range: 17.8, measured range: 16.2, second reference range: 17.9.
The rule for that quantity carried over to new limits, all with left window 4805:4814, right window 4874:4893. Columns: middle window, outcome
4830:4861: 1.0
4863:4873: 1.5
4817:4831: 0.0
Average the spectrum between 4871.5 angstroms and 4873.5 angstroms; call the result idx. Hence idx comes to 16.9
